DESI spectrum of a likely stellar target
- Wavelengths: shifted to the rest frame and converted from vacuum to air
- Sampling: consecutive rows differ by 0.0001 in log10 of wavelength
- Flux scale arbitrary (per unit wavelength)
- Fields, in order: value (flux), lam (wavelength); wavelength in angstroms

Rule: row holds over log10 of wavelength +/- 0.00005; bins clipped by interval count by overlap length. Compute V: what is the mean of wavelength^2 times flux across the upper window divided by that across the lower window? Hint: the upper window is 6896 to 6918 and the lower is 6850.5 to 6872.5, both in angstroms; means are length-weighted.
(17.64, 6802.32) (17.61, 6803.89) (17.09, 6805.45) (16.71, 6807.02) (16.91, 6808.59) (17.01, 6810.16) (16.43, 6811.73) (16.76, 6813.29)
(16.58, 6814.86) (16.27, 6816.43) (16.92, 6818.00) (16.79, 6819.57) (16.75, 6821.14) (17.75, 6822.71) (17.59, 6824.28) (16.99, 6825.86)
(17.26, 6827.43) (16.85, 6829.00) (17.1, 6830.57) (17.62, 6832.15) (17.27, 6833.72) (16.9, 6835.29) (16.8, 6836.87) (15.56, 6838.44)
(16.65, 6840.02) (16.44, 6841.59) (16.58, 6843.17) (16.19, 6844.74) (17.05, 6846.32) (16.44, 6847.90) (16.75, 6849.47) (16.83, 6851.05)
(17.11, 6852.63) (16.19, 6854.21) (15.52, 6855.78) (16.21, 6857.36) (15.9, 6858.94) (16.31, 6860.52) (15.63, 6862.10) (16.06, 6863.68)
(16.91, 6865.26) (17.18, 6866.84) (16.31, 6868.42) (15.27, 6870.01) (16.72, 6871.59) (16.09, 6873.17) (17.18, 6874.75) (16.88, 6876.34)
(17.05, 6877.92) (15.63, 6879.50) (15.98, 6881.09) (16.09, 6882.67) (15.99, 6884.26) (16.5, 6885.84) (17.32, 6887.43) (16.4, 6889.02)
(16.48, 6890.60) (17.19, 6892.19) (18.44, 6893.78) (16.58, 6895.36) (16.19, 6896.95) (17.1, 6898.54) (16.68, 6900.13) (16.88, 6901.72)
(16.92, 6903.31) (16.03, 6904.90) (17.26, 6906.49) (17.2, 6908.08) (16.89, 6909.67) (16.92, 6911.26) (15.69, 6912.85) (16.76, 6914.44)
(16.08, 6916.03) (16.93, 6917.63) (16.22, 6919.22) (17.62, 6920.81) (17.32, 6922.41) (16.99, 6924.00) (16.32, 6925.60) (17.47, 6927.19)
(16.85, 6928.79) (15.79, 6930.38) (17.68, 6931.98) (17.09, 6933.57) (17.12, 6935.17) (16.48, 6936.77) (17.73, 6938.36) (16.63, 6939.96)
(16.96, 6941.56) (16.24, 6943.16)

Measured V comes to 1.04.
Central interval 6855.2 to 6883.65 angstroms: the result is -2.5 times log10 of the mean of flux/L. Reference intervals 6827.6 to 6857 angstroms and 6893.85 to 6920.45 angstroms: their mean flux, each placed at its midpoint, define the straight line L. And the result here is 0.027 mag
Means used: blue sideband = 16.7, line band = 16.3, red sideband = 16.7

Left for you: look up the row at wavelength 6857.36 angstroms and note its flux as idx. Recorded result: 16.21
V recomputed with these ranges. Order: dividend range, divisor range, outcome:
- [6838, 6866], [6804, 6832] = 0.97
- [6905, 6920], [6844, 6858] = 1.03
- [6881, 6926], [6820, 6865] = 1.02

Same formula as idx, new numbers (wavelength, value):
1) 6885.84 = 16.5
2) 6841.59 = 16.44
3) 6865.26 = 16.91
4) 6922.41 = 17.32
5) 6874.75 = 17.18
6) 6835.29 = 16.9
